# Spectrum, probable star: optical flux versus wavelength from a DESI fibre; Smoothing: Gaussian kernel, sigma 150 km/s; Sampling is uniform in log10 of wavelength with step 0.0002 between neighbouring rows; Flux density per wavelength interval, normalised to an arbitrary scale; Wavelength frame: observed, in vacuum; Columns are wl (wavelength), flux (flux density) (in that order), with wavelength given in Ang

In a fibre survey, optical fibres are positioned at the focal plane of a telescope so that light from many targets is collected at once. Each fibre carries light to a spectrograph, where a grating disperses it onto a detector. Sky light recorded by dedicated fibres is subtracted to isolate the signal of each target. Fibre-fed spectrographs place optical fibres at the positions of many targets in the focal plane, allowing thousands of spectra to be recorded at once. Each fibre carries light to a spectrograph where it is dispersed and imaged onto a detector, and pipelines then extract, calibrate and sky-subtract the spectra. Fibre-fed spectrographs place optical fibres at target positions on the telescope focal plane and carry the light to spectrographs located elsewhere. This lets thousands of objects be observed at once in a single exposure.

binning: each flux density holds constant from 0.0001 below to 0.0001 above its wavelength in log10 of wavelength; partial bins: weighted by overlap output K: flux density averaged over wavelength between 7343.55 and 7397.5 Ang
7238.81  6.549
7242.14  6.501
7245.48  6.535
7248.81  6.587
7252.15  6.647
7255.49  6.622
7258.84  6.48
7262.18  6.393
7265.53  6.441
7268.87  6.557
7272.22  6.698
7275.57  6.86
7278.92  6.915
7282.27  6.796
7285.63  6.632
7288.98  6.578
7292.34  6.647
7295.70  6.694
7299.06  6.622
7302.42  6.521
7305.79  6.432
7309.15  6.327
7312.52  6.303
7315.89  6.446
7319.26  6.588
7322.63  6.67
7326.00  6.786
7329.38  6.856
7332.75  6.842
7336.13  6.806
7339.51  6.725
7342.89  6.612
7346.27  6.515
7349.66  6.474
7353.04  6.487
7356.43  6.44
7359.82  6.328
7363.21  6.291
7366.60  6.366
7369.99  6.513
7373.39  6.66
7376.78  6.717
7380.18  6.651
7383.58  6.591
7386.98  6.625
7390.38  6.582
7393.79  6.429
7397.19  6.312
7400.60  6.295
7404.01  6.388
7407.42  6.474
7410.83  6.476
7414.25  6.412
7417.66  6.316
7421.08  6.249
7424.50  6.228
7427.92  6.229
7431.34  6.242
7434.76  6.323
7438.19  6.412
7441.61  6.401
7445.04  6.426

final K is 6.51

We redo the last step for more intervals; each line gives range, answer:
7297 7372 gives 6.54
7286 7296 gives 6.63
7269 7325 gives 6.61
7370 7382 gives 6.65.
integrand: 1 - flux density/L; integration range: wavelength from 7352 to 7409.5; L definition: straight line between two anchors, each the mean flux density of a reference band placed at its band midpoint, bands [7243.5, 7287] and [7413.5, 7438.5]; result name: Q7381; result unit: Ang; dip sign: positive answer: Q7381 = -0.8 Ang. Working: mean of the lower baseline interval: 6.63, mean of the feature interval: 6.48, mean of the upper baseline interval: 6.29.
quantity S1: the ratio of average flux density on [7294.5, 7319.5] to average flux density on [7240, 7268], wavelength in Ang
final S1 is 1.0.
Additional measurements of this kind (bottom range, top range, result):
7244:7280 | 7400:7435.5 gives 0.96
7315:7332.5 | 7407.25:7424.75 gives 0.95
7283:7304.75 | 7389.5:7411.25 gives 0.97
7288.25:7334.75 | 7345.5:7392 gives 0.99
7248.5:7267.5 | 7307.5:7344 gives 1.02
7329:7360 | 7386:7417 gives 0.97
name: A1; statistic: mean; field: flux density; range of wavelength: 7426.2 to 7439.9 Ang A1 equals 6.3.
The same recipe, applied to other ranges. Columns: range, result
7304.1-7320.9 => 6.42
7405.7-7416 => 6.45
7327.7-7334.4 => 6.86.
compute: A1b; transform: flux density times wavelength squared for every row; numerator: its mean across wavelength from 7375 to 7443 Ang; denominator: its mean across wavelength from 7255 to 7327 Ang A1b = 1.0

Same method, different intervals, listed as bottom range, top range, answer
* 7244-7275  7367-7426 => 1.02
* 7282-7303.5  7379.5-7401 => 1.01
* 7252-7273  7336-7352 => 1.03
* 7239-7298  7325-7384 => 1.02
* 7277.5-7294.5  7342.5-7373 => 0.98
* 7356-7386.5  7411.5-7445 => 0.99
